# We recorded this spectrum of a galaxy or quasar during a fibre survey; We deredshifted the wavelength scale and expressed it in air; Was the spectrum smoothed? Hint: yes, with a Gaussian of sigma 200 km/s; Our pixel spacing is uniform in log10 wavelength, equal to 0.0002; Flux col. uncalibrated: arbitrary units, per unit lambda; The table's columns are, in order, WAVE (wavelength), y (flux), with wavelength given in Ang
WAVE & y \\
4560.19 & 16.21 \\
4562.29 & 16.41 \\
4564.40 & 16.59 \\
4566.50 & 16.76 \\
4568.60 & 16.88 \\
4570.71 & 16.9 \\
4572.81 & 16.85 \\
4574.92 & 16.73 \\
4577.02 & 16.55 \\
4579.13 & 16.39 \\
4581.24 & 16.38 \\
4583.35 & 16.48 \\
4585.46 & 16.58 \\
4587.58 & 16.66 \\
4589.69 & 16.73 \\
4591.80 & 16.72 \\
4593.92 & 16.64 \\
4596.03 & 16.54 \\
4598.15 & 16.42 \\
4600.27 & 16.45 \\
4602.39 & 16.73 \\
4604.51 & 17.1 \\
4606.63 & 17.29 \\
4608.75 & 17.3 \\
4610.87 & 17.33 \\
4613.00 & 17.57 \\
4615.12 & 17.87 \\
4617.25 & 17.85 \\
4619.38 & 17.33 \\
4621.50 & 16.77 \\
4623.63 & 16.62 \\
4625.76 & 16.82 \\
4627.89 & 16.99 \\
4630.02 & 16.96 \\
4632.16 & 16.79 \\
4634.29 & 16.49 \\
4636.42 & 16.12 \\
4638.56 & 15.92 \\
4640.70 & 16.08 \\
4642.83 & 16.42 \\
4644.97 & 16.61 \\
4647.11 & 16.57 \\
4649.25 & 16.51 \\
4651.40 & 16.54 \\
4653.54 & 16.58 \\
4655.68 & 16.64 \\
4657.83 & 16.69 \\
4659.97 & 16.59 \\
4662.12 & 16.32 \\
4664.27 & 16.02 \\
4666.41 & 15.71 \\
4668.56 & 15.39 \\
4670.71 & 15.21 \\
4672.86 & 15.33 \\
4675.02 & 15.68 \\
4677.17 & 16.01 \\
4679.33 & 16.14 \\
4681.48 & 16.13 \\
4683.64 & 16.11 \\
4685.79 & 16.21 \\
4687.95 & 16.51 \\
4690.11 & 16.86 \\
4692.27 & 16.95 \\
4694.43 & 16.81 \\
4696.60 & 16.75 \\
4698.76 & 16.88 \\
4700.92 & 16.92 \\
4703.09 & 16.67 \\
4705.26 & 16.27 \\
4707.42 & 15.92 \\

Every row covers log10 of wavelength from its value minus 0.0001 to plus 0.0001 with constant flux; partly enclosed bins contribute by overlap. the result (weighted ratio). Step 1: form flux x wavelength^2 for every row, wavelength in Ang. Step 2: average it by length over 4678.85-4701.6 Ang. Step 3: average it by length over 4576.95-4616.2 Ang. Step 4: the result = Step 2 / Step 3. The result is 1.03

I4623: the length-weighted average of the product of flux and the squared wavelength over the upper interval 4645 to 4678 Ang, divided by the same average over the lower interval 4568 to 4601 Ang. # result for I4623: 1.0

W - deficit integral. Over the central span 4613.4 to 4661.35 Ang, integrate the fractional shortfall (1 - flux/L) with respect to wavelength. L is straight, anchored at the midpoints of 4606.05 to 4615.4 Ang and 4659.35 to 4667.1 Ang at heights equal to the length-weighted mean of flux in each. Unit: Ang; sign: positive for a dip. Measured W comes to 0.21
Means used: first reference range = 17.5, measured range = 16.7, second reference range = 16.2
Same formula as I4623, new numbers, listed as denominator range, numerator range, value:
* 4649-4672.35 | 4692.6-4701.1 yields 1.06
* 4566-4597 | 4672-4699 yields 1.03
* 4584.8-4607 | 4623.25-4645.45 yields 1.01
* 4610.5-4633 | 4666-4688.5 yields 0.95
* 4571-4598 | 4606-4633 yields 1.05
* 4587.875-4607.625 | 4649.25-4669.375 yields 1.00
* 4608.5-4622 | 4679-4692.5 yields 0.97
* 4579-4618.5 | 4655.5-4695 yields 0.99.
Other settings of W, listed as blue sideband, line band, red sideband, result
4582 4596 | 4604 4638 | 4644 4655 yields -0.95 Ang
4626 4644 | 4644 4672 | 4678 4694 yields 0.36 Ang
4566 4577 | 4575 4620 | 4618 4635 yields -0.14 Ang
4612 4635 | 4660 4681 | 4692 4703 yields 1.39 Ang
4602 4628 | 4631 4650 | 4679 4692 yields 0.59 Ang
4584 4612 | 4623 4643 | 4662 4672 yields -0.36 Ang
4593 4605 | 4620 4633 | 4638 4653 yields -0.28 Ang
